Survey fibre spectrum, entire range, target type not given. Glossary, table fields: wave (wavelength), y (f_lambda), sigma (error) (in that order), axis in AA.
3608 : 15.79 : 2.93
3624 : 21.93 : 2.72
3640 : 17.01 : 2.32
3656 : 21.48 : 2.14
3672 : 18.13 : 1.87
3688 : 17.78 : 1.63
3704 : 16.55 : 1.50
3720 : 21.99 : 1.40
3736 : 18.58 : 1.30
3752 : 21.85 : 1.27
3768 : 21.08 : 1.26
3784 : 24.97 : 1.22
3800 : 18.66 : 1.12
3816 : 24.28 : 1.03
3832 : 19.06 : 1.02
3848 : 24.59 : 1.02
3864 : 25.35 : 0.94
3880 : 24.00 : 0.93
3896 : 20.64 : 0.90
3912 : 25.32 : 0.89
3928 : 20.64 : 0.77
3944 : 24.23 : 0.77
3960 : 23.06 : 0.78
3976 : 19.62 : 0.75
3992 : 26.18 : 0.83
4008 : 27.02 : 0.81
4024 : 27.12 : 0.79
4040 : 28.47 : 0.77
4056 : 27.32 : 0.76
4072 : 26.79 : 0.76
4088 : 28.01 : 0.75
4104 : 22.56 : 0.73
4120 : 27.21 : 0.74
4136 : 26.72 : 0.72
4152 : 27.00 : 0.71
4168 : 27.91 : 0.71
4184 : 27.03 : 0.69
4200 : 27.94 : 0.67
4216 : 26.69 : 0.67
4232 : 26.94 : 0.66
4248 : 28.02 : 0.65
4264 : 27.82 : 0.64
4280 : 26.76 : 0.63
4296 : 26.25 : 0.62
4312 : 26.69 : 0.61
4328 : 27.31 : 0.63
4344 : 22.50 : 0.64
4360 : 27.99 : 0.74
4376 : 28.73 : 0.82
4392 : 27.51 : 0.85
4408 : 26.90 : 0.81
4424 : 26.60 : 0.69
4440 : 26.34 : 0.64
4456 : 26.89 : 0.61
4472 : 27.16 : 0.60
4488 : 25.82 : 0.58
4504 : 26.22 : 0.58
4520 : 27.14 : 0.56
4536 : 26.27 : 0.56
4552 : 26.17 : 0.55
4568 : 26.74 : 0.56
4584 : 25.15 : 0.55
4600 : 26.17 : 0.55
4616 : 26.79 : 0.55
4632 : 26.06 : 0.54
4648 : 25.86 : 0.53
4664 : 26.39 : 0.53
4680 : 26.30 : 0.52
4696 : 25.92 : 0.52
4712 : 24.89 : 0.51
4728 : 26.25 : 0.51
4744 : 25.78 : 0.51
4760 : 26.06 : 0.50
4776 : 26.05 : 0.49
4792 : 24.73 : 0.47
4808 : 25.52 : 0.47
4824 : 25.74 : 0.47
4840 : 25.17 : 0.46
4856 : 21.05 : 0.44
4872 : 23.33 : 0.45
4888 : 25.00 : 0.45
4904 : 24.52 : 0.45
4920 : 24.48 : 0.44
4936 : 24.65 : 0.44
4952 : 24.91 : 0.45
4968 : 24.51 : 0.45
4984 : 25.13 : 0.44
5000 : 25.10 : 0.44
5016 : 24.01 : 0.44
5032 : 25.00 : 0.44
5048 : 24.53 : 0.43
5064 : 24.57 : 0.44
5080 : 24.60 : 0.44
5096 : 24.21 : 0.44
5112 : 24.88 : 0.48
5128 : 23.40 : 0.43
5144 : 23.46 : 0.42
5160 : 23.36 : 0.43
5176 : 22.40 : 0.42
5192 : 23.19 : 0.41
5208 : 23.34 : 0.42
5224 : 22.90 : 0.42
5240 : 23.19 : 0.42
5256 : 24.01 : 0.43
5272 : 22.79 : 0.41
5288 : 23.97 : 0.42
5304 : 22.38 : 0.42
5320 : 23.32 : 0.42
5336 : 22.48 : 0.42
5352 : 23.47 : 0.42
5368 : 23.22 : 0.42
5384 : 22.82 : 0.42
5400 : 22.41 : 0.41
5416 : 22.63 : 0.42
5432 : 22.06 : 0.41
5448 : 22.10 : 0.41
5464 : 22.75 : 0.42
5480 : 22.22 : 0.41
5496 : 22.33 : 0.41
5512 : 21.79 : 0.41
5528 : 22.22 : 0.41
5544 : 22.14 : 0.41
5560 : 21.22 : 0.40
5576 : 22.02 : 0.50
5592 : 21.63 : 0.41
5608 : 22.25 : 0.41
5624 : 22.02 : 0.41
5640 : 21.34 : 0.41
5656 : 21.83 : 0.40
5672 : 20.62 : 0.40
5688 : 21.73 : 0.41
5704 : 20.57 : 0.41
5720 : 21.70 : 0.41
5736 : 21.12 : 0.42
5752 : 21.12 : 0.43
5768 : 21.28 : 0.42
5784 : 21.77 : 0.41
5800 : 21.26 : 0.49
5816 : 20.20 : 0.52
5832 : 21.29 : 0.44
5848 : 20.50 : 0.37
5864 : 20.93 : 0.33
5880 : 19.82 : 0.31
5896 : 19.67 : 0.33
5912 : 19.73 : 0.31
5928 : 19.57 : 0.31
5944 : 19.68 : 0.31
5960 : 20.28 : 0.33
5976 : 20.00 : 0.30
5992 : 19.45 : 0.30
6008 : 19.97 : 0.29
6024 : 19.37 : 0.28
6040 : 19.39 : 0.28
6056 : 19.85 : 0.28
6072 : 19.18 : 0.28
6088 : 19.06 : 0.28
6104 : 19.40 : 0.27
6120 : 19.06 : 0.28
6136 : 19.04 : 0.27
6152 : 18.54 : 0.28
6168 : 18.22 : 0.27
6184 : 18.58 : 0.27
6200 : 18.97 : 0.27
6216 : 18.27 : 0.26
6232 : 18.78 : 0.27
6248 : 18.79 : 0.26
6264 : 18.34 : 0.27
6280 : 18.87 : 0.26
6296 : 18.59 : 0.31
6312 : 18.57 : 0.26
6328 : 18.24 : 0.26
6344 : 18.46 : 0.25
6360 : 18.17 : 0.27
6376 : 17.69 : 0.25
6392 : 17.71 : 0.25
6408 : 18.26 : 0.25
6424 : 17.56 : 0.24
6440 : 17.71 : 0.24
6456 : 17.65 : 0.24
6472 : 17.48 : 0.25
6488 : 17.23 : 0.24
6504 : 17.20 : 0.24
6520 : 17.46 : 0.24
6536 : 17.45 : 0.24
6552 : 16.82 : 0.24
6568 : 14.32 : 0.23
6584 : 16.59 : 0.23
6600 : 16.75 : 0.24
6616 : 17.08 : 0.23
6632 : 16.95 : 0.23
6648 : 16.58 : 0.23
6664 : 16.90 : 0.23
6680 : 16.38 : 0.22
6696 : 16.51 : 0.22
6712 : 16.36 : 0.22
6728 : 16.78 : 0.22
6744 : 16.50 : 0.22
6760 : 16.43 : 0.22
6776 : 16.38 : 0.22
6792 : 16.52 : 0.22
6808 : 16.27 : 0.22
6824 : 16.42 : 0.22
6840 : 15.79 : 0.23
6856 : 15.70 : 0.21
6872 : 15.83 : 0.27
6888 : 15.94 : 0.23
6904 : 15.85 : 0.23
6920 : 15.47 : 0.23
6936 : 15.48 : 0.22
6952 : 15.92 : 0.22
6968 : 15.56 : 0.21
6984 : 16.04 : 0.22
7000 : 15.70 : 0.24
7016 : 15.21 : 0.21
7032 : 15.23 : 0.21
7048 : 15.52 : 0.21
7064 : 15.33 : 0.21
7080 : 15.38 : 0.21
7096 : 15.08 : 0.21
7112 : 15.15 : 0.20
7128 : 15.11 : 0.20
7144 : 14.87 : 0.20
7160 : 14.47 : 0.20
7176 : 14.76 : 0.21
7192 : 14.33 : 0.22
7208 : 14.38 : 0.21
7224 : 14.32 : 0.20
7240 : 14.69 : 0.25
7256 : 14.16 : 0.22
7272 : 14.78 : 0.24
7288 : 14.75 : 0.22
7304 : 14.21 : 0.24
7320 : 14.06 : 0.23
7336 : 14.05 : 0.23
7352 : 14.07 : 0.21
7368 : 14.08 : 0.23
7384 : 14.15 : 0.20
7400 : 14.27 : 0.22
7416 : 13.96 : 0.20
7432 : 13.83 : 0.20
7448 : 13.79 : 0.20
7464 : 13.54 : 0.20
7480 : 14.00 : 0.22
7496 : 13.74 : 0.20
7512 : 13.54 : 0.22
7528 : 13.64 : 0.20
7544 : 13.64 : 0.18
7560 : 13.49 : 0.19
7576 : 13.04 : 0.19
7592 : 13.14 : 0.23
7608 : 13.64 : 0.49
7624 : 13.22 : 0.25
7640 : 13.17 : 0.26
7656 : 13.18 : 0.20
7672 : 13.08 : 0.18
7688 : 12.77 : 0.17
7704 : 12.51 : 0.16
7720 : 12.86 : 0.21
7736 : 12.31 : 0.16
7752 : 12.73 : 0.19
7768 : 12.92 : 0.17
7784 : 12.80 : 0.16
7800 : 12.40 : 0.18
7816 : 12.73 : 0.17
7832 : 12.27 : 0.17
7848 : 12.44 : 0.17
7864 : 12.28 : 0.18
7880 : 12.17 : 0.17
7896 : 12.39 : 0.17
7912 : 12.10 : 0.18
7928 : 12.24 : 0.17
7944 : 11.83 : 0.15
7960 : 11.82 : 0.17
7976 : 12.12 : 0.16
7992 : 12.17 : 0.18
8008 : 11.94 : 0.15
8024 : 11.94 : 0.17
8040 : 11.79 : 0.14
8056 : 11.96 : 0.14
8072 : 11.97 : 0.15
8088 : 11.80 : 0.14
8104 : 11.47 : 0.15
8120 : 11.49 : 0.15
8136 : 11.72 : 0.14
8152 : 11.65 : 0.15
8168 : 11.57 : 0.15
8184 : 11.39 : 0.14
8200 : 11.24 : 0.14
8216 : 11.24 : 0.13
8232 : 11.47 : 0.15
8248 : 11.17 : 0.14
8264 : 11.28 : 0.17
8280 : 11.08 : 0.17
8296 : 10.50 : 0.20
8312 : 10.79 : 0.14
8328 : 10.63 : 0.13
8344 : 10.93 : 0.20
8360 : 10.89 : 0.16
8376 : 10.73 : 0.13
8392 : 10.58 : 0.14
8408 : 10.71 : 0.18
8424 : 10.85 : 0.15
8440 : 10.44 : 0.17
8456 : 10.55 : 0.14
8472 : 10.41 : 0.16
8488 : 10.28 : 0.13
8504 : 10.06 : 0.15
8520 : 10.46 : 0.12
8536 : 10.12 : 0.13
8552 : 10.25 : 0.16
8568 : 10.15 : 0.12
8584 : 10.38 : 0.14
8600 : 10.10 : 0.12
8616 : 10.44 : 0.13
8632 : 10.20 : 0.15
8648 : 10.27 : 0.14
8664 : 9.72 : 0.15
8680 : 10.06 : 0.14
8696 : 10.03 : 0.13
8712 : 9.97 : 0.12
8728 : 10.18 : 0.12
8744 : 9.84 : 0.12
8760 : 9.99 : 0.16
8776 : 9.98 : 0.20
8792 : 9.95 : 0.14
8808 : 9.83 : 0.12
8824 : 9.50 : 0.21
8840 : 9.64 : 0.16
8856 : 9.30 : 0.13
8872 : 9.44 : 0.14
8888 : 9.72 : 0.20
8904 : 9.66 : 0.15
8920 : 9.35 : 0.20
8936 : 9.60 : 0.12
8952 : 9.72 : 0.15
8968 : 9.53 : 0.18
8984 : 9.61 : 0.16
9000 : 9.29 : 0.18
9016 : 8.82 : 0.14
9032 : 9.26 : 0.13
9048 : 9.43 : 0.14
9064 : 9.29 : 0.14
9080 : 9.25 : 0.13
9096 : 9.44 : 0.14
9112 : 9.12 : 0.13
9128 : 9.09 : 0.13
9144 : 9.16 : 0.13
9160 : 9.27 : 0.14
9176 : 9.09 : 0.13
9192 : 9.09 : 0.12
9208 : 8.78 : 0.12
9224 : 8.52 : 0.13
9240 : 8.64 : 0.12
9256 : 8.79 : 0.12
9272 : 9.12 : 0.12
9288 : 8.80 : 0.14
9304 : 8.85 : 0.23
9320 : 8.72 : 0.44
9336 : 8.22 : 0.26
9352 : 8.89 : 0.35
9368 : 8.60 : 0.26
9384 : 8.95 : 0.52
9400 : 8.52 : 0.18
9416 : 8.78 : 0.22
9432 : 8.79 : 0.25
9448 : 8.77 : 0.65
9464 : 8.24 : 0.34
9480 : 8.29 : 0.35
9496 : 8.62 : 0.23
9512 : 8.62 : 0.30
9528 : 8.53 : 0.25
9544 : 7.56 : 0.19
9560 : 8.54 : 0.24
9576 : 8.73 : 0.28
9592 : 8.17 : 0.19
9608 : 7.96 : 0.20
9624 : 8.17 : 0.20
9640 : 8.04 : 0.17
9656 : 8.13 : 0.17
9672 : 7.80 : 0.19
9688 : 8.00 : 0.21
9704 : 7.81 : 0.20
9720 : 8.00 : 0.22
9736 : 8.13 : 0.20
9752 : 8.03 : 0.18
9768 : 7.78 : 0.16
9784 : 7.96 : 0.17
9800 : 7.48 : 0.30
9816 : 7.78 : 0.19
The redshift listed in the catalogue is 0.000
